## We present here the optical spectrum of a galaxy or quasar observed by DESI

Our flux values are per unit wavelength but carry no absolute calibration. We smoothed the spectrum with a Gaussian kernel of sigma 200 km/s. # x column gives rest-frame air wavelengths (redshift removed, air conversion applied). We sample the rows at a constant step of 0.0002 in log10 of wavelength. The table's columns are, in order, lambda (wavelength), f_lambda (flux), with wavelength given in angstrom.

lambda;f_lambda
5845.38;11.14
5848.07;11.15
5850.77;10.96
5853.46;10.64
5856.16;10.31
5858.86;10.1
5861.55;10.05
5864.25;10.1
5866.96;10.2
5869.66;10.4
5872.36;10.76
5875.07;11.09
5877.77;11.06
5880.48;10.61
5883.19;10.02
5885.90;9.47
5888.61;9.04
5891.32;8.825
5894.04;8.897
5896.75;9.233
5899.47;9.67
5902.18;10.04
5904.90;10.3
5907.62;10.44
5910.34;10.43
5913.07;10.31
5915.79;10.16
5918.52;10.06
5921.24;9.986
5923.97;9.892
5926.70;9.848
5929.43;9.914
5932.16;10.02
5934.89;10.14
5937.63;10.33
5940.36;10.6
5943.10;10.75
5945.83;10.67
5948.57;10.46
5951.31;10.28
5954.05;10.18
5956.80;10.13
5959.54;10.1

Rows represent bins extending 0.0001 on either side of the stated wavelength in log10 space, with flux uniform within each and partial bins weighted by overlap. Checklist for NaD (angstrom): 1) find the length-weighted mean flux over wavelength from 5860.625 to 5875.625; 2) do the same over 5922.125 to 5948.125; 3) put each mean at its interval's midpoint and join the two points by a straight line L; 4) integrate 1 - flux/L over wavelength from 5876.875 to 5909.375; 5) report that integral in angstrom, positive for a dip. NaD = 1.7 angstrom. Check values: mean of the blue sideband 10.4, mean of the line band 9.79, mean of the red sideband 10.2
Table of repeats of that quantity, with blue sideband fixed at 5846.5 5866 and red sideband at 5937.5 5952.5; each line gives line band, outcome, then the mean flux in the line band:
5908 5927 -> 0.7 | 10.1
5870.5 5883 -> -0.3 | 10.8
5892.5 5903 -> 1.1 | 9.42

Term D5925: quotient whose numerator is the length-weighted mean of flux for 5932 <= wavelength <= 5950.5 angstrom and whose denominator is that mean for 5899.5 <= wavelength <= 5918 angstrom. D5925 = 1.0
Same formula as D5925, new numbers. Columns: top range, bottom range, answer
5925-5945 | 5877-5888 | 1.01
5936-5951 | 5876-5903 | 1.09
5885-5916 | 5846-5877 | 0.92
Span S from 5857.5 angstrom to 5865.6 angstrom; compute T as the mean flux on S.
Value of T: 10.1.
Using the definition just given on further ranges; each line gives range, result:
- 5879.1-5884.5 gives 10.3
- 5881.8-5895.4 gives 9.25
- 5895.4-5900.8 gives 9.44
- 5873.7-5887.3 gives 10.4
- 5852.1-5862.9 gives 10.3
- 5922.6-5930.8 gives 9.88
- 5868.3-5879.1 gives 10.8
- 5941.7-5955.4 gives 10.5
